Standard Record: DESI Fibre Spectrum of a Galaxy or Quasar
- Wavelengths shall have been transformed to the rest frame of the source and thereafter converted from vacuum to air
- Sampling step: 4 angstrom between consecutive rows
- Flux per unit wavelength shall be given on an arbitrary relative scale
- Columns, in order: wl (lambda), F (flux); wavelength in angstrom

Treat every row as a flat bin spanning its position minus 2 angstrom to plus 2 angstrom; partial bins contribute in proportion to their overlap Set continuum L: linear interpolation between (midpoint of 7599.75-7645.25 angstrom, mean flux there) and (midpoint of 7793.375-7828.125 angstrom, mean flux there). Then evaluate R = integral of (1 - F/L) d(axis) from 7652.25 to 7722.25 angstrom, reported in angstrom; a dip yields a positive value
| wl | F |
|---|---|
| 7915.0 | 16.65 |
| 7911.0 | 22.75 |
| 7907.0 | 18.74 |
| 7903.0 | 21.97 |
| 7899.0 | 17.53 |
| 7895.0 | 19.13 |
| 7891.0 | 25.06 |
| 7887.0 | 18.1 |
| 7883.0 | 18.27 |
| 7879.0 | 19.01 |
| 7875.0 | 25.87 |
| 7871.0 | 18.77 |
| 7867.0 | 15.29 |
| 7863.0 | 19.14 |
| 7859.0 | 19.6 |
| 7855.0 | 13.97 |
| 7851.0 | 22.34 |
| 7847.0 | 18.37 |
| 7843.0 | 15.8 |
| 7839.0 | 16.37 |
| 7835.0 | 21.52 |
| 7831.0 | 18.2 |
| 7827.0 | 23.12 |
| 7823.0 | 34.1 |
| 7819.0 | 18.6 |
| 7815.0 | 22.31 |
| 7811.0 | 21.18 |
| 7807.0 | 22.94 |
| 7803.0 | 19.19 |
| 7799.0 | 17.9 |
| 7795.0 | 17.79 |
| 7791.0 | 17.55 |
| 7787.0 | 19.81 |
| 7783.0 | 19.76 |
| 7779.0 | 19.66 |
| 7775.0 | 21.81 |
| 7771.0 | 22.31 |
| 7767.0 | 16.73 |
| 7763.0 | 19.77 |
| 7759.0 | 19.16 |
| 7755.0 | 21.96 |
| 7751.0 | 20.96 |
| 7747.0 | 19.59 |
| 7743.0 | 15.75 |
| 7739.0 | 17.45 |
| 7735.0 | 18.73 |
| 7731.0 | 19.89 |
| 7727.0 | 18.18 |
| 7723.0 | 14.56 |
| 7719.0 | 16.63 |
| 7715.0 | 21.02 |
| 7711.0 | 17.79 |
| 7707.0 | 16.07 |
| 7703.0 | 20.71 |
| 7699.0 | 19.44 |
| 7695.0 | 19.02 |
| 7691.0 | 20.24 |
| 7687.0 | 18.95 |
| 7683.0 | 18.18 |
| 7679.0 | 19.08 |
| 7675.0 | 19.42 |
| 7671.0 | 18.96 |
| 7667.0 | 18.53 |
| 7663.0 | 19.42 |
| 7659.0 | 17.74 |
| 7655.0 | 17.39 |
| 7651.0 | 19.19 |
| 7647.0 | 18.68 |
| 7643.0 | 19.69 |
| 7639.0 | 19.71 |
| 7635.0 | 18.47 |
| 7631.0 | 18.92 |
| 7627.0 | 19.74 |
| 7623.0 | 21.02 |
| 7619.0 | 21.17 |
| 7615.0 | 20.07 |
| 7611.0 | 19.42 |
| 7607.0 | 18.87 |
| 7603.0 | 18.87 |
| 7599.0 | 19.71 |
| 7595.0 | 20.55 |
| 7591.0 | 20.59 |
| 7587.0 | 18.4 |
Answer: 6.0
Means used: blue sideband 19.6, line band 18.7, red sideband 21.9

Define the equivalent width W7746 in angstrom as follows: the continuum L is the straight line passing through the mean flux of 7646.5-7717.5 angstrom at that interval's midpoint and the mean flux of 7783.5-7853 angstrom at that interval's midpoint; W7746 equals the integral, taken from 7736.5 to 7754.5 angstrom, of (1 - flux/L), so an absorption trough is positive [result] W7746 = 0.8 angstrom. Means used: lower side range 18.9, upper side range 20.4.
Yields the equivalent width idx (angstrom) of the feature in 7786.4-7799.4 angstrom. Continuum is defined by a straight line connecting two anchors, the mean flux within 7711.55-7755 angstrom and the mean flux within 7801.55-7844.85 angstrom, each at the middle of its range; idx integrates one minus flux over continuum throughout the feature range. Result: 1.4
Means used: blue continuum 18.4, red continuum 21.3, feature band 18.1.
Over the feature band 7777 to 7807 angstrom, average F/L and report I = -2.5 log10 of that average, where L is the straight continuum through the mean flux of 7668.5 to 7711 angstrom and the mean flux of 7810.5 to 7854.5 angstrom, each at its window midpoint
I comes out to 0.07 mag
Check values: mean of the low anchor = 18.9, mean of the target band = 19.1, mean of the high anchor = 20.8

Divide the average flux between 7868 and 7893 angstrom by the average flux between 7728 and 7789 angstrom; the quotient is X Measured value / 1.1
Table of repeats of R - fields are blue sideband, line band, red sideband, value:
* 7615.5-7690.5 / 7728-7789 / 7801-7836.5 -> 4.8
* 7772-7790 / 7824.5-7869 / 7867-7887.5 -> 2.6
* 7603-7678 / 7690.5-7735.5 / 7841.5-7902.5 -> 1.8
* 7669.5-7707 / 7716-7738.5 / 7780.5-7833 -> 2.3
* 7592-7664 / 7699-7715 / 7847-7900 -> 0.6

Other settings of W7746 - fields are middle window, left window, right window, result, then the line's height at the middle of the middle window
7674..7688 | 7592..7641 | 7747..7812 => 0.6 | 19.8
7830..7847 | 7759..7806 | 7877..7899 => 1.3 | 19.5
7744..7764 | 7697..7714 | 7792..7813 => -1.0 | 19.2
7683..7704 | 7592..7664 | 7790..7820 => 0.1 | 19.5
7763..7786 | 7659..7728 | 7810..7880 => -0.7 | 19.4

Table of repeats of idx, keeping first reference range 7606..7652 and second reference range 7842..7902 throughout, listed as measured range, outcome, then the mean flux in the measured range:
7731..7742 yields 0.7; 18.2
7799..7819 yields -1.5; 20.8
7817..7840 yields -3.5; 22.2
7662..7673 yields 0.3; 18.9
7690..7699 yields 0.0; 19.5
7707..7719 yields 0.7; 18.4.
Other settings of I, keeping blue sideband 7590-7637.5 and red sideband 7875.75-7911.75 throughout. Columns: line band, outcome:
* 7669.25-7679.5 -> 0.038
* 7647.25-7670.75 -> 0.075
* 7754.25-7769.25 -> 0.041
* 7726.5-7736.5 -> 0.049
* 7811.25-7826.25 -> -0.213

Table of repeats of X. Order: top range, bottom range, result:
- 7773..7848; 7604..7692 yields 1.06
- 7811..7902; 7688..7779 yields 1.06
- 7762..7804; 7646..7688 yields 1.03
